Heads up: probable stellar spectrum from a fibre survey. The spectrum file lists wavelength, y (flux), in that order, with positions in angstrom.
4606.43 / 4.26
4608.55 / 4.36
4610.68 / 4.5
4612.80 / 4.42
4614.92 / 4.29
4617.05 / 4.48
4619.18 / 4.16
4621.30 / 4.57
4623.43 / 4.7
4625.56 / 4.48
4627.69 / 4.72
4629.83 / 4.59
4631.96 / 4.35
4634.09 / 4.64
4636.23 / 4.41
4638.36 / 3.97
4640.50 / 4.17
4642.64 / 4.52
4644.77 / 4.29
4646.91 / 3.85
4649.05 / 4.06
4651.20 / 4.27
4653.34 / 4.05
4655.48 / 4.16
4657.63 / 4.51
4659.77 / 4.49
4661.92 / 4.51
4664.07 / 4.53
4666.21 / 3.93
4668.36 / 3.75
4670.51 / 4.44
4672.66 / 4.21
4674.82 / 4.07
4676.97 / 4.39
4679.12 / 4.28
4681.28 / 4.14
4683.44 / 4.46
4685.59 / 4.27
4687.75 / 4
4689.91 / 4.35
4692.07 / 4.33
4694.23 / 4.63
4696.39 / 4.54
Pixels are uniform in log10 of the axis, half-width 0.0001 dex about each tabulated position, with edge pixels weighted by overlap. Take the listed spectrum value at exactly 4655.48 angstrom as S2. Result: 4.16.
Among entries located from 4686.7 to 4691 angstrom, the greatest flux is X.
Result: 4.35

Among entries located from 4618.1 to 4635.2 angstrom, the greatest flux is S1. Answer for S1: 4.72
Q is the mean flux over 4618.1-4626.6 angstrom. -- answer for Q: 4.48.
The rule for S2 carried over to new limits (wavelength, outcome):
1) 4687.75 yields 4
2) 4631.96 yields 4.35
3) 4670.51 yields 4.44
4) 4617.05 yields 4.48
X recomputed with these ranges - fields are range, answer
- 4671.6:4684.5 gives 4.46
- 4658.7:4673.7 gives 4.53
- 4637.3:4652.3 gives 4.52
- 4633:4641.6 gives 4.64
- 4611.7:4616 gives 4.42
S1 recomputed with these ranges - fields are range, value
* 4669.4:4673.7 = 4.44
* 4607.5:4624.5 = 4.7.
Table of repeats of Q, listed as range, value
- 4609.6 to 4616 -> 4.4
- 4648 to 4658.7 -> 4.21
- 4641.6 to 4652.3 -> 4.2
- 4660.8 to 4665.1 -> 4.51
